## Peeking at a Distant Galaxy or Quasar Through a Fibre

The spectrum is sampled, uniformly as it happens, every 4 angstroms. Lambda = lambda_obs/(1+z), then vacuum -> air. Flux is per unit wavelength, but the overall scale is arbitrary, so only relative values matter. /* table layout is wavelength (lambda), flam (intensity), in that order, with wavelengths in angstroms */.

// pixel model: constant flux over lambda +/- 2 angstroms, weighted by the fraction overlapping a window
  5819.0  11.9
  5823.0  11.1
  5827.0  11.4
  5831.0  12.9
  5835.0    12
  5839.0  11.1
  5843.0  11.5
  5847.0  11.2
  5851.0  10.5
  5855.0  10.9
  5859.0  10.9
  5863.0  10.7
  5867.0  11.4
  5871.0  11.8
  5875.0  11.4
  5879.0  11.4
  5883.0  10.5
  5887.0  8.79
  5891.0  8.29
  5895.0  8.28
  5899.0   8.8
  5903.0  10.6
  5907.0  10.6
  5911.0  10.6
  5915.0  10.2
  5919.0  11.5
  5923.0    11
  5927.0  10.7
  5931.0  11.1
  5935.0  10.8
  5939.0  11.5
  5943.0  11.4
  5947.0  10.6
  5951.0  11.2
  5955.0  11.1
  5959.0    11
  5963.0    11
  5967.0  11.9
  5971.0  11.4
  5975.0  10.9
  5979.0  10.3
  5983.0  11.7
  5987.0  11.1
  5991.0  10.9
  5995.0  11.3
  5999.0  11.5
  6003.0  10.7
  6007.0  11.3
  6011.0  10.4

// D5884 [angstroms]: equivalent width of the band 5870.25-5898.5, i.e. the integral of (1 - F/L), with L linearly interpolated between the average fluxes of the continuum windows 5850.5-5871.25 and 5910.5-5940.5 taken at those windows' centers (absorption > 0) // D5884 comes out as 2.7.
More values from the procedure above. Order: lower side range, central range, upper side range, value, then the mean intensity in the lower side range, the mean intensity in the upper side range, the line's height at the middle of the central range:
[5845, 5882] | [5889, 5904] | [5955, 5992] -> 3.02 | 11.1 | 11.1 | 11.1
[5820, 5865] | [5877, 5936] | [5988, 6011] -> 5.31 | 11.3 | 11.1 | 11.2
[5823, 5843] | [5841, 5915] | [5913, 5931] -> 5.65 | 11.7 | 10.9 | 11.3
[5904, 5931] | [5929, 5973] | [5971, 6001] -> -0.93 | 10.8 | 11.1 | 10.9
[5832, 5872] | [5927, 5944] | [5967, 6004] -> 0.07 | 11.2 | 11.1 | 11.2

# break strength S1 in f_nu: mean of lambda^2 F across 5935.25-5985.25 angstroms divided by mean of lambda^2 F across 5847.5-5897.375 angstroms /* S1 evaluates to 1.1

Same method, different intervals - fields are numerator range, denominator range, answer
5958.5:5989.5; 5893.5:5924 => 1.12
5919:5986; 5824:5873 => 1.01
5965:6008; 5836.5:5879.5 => 1.05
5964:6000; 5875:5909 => 1.18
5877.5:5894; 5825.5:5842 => 0.83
